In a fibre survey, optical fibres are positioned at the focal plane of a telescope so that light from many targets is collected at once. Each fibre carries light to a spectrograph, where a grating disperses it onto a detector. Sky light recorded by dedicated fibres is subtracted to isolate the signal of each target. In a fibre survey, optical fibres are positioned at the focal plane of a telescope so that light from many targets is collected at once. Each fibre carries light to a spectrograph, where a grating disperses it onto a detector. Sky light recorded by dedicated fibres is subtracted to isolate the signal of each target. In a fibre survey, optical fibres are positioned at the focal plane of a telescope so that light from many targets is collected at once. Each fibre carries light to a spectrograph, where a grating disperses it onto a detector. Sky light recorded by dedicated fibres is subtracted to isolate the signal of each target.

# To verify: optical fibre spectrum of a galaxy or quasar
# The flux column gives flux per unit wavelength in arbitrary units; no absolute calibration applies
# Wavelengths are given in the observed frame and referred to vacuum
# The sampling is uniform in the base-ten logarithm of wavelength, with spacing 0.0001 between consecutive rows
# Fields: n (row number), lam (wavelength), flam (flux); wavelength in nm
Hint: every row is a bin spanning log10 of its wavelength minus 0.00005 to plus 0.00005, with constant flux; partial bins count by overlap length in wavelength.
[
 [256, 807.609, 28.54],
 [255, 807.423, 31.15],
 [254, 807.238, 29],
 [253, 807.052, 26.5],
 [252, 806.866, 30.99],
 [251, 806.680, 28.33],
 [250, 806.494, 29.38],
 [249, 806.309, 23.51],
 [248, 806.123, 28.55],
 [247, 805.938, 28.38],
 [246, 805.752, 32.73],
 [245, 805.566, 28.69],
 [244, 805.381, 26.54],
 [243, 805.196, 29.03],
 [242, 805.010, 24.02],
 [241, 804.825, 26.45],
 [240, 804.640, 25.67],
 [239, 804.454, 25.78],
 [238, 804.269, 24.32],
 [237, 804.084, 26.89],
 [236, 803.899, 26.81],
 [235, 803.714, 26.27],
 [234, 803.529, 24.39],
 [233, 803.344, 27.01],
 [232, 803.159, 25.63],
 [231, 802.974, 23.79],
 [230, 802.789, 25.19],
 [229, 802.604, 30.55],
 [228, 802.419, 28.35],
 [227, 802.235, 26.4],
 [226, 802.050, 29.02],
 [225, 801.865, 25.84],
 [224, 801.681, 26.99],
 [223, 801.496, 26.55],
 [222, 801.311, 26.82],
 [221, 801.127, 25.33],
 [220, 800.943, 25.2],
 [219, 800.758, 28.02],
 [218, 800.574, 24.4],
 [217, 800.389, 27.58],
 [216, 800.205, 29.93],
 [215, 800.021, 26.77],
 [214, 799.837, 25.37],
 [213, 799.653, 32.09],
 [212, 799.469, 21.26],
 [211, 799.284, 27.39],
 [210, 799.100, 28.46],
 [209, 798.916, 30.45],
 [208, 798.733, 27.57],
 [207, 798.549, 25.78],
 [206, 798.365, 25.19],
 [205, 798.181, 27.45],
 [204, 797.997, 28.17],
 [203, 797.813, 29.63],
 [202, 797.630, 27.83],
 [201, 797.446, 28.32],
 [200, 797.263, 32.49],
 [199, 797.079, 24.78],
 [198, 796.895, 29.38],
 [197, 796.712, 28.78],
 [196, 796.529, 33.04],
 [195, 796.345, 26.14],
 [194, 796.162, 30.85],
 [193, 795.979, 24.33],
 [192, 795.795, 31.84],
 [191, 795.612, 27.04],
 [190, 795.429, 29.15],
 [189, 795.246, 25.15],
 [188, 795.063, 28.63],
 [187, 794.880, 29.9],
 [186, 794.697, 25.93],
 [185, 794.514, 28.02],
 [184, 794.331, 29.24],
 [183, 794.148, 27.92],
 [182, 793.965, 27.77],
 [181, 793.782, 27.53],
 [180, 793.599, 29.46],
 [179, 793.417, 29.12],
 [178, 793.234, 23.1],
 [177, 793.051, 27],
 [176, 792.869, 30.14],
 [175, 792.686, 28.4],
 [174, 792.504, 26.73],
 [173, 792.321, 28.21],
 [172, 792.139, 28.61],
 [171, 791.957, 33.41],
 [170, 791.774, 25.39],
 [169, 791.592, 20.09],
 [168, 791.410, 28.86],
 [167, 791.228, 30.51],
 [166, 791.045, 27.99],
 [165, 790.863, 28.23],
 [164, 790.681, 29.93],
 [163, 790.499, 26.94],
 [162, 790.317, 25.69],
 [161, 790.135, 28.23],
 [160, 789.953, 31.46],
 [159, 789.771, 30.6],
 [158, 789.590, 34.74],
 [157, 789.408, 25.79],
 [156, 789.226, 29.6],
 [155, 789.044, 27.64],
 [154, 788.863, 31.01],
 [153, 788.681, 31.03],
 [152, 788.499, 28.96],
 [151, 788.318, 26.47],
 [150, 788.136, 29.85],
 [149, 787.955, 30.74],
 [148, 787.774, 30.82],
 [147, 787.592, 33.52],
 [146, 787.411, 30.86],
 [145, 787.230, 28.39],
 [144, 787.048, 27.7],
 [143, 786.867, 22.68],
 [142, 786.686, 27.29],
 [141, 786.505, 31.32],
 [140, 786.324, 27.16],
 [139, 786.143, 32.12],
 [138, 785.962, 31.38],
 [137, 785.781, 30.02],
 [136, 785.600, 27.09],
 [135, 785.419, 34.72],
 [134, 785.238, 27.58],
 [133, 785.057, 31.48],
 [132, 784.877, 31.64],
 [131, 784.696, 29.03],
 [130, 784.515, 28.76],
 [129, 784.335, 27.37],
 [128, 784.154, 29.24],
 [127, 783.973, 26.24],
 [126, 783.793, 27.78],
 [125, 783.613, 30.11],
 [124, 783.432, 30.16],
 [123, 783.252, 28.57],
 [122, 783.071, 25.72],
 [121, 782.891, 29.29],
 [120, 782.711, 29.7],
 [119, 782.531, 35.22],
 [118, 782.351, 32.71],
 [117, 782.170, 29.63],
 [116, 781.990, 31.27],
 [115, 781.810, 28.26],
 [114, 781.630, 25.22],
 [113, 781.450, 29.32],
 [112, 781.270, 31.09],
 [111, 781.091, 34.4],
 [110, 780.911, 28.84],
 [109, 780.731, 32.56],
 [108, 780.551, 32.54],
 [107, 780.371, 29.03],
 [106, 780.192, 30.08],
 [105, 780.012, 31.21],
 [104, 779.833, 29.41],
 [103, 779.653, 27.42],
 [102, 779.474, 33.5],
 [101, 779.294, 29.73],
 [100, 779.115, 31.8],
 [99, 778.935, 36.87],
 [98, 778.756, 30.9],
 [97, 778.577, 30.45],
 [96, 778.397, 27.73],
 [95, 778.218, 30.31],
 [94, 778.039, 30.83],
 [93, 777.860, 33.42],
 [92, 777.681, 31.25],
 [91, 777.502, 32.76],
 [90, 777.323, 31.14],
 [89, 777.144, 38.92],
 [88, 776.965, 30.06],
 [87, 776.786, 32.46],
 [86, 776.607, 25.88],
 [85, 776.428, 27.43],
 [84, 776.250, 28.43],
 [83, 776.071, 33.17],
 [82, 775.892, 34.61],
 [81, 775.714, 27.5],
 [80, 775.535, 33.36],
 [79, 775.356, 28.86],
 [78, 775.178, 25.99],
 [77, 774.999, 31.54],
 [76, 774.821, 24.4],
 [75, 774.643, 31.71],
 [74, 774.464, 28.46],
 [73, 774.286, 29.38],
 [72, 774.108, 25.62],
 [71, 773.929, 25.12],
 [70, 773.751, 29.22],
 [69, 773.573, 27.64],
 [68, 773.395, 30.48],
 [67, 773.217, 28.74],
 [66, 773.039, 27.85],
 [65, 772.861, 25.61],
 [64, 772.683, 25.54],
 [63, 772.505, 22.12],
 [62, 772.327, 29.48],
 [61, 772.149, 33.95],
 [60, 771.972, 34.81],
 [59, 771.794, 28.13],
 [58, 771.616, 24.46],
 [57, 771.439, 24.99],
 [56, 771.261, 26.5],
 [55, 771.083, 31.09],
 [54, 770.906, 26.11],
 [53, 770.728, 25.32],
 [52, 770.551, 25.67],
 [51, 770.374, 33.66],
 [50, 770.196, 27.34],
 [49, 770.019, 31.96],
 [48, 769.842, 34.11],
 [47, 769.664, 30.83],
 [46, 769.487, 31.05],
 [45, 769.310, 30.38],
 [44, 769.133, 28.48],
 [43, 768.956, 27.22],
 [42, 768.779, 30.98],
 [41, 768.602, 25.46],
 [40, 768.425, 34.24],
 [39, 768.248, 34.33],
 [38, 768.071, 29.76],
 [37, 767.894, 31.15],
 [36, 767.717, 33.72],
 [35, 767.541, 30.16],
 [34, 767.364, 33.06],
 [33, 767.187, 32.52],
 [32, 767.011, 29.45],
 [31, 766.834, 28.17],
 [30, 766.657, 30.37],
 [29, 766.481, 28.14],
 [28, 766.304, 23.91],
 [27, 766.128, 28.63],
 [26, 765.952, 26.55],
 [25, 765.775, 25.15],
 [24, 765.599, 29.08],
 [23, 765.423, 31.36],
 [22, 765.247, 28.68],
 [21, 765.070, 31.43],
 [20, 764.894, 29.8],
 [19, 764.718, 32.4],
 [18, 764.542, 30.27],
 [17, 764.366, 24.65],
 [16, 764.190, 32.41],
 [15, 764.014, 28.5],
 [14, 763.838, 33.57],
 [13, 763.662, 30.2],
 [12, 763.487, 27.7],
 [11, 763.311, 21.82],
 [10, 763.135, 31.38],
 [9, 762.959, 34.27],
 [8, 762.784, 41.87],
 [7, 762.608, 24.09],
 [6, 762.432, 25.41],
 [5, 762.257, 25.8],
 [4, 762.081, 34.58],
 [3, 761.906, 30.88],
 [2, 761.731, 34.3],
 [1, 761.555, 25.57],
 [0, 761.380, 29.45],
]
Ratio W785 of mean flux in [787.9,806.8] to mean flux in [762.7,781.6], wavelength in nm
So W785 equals 0.93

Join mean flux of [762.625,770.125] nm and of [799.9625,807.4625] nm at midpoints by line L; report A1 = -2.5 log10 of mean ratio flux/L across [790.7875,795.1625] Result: 0.00 mag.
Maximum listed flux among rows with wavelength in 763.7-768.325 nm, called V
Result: 34.33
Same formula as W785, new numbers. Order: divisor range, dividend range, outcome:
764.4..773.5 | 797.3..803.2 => 0.93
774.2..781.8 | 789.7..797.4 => 0.92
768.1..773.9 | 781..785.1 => 1.02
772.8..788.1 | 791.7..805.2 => 0.92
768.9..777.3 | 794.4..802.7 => 0.95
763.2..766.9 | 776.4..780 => 1.09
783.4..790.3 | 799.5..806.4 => 0.91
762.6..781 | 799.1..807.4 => 0.91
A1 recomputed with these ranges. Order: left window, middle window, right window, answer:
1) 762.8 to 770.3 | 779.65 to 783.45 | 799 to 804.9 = -0.06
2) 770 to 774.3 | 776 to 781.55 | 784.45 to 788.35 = -0.08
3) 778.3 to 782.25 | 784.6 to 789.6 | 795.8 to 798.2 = 0.01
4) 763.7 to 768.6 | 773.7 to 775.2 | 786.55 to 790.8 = 0.06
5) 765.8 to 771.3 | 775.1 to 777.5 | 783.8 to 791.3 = -0.04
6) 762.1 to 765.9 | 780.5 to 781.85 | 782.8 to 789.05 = -0.03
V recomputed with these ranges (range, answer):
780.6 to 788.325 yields 35.22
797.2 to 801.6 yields 32.49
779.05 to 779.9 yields 33.5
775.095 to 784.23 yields 38.92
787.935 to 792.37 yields 34.74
